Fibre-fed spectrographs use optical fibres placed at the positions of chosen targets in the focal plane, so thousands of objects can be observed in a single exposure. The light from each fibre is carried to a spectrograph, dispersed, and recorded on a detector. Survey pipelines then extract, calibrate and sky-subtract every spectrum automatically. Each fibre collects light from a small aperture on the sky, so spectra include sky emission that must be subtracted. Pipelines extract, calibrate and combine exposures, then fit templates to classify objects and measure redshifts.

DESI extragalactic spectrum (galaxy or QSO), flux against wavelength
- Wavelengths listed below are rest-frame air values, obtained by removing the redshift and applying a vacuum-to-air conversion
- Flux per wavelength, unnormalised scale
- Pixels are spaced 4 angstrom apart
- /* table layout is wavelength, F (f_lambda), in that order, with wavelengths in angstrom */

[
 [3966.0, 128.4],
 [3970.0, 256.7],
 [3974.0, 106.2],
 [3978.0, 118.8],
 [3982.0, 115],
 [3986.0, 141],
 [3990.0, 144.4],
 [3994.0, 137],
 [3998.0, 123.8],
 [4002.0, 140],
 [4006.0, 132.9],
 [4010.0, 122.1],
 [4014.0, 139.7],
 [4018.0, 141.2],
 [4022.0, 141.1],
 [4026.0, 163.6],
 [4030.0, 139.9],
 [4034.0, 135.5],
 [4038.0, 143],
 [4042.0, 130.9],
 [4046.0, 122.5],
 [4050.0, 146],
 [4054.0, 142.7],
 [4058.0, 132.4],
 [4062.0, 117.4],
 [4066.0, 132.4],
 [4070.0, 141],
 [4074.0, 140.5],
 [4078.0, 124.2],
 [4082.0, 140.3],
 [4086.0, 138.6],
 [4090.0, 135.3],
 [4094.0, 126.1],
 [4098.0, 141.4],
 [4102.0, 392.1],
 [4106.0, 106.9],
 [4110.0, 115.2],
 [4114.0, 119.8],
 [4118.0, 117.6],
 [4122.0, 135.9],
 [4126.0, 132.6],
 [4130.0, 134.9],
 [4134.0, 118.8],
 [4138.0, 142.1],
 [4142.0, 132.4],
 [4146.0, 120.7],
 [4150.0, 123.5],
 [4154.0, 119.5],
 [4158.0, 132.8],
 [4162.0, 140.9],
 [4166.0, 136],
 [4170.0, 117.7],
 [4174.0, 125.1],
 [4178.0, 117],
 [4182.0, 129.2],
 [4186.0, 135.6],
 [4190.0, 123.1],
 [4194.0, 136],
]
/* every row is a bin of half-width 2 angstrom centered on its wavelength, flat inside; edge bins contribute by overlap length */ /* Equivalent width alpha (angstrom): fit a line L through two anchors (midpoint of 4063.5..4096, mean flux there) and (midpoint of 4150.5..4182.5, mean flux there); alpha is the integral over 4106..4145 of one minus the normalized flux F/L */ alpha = 1.2 angstrom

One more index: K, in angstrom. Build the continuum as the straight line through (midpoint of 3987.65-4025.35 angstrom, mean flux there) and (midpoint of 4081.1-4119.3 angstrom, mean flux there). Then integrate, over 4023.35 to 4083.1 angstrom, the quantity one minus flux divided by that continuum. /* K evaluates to 3.5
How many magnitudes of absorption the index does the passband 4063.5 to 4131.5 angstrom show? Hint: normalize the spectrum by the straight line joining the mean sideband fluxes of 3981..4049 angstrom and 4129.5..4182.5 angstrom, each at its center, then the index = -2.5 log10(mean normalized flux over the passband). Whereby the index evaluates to -0.11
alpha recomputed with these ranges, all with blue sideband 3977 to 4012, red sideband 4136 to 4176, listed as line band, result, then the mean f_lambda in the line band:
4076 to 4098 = -0.6 angstrom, 134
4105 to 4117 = 1.4 angstrom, 115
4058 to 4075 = -0.3 angstrom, 132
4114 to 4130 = 0.1 angstrom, 128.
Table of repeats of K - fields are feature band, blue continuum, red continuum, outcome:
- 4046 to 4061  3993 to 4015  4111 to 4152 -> -0.71 angstrom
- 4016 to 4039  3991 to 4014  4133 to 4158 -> -2.20 angstrom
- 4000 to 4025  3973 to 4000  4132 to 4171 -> -1.90 angstrom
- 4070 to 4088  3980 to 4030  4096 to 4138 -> 1.21 angstrom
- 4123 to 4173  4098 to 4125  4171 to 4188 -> 4.54 angstrom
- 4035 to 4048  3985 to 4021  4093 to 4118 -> 1.25 angstrom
